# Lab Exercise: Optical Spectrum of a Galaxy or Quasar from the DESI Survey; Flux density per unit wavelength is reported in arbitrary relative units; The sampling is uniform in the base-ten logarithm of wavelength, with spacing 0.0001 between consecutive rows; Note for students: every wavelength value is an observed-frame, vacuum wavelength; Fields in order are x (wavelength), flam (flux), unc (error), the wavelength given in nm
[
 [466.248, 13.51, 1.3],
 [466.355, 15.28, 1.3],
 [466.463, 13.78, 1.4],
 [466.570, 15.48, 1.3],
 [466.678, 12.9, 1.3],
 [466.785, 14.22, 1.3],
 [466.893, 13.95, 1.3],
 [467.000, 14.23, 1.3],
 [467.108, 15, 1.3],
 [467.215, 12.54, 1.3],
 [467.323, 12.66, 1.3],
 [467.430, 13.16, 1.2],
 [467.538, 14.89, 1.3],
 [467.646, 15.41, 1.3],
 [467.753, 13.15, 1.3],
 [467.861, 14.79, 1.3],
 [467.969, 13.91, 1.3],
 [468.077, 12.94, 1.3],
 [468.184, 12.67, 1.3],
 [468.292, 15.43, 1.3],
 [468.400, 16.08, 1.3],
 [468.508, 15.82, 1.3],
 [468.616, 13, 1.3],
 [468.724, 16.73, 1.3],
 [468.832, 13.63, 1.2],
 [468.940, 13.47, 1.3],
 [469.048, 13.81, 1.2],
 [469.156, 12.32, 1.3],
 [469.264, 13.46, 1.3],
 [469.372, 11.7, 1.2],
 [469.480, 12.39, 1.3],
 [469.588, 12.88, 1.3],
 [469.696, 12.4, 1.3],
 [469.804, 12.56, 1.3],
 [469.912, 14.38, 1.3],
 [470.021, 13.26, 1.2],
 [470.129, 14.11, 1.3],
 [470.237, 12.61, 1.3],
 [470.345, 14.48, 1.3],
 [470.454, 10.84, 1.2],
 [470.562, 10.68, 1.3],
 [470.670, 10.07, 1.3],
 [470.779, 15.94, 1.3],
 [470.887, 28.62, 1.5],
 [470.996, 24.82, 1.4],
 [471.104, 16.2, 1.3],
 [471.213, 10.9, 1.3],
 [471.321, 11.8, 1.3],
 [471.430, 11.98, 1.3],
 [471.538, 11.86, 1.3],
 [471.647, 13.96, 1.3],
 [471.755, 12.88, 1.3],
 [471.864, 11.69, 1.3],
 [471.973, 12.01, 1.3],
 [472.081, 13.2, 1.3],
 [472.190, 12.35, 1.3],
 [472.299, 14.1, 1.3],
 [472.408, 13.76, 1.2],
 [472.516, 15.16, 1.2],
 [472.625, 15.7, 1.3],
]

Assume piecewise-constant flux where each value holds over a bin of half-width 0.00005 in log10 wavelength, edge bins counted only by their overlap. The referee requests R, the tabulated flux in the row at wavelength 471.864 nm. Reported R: 11.69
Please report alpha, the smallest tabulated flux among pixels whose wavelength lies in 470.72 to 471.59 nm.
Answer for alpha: 10.9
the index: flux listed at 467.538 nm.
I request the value 14.89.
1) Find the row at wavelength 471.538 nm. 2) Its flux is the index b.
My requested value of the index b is 11.86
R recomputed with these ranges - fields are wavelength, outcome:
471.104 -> 16.2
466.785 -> 14.22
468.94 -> 13.47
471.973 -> 12.01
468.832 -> 13.63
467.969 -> 13.91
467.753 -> 13.15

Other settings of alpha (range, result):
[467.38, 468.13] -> 12.94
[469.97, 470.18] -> 13.26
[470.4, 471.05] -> 10.07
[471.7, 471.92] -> 11.69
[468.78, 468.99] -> 13.47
